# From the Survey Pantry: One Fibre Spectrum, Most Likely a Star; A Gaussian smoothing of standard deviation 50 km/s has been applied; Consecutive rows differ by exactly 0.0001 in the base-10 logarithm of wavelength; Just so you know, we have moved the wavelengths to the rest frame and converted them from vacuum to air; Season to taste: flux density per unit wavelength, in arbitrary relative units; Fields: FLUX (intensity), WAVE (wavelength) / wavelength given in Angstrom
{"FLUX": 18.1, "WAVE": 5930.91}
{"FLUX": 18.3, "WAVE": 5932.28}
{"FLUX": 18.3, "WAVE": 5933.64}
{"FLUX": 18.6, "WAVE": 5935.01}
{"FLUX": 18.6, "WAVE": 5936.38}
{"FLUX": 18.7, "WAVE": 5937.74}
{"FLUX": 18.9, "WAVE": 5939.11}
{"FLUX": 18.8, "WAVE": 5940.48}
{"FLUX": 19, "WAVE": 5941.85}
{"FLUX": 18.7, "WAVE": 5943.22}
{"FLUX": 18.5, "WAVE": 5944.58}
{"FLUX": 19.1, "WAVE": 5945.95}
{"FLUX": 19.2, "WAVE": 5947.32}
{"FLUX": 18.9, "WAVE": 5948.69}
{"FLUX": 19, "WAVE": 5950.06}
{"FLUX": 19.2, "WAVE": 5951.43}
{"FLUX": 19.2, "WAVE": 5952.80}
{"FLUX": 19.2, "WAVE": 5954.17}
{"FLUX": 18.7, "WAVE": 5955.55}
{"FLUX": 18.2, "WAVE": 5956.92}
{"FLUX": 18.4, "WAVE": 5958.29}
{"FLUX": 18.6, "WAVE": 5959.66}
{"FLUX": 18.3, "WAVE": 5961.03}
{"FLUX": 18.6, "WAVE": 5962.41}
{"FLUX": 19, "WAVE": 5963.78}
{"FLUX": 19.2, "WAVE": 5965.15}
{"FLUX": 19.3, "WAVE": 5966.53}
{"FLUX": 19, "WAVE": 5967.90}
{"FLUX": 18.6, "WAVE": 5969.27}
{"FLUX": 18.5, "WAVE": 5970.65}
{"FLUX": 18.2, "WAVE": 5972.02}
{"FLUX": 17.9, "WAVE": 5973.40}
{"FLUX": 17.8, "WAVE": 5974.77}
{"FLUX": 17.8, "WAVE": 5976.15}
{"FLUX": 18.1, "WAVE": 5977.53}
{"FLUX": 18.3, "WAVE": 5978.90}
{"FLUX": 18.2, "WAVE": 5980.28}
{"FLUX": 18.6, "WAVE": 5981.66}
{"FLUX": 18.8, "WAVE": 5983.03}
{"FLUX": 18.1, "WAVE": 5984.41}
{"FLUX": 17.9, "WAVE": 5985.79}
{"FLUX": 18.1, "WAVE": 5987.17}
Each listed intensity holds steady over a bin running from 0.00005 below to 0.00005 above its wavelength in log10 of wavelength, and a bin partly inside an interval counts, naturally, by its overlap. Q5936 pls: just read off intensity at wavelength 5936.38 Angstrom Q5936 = 18.6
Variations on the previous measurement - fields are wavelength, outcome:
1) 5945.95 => 19.1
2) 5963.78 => 19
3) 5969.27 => 18.6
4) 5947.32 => 19.2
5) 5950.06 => 19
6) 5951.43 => 19.2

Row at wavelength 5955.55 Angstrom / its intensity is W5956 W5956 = 18.7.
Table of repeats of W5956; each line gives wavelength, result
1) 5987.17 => 18.1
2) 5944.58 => 18.5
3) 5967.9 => 19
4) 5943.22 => 18.7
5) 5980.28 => 18.2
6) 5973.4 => 17.9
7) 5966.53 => 19.3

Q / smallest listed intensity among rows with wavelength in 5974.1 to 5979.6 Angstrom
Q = 17.8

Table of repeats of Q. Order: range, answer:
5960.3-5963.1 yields 18.3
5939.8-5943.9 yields 18.7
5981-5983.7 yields 18.6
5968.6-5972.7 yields 18.2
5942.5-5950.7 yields 18.5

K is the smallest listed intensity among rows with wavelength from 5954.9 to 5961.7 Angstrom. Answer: 18.2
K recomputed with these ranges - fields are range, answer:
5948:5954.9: 18.9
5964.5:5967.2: 19.2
